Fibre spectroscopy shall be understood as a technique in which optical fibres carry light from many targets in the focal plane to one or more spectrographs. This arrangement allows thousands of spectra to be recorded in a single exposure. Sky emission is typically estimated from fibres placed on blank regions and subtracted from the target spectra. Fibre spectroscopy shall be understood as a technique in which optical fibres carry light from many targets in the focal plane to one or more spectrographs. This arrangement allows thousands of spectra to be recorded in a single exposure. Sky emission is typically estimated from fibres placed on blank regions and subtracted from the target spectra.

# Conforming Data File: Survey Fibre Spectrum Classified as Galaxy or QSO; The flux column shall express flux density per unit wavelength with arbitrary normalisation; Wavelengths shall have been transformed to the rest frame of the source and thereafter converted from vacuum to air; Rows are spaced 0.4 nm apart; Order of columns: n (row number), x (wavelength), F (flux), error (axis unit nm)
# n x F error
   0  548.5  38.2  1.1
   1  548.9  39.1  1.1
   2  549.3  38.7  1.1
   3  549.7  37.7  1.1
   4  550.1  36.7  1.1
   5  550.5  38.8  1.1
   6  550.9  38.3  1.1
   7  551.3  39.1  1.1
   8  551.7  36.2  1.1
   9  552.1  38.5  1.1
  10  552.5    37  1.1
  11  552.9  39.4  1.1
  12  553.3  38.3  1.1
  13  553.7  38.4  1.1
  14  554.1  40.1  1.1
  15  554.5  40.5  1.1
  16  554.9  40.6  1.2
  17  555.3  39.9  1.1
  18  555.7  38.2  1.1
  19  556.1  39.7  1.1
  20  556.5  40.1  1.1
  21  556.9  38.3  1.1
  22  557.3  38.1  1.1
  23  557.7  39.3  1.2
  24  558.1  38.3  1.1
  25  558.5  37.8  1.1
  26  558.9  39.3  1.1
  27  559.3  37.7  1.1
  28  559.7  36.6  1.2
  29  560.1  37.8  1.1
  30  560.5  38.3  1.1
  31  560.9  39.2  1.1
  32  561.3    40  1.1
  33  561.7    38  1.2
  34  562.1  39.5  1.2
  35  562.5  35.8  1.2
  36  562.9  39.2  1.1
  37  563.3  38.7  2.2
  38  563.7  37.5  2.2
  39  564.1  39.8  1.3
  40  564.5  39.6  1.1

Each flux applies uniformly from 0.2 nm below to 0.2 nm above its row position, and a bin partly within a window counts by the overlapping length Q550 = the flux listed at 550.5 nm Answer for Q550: 38.8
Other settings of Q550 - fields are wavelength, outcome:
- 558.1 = 38.3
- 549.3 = 38.7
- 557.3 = 38.1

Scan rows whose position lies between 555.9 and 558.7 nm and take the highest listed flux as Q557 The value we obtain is 40.1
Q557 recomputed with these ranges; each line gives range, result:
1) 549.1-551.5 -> 39.1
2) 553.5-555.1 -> 40.6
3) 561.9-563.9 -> 39.5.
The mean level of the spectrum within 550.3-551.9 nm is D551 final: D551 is 38.1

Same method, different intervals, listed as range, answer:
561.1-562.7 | 38.3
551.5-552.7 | 37.2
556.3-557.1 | 39.2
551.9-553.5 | 38.3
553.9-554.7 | 40.3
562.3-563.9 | 37.8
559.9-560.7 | 38.1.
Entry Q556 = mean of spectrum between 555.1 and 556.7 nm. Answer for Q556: 39.5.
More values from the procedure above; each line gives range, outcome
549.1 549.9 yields 38.2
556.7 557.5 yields 38.2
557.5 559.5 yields 38.5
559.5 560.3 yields 37.2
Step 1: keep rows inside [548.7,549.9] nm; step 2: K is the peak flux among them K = 39.1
